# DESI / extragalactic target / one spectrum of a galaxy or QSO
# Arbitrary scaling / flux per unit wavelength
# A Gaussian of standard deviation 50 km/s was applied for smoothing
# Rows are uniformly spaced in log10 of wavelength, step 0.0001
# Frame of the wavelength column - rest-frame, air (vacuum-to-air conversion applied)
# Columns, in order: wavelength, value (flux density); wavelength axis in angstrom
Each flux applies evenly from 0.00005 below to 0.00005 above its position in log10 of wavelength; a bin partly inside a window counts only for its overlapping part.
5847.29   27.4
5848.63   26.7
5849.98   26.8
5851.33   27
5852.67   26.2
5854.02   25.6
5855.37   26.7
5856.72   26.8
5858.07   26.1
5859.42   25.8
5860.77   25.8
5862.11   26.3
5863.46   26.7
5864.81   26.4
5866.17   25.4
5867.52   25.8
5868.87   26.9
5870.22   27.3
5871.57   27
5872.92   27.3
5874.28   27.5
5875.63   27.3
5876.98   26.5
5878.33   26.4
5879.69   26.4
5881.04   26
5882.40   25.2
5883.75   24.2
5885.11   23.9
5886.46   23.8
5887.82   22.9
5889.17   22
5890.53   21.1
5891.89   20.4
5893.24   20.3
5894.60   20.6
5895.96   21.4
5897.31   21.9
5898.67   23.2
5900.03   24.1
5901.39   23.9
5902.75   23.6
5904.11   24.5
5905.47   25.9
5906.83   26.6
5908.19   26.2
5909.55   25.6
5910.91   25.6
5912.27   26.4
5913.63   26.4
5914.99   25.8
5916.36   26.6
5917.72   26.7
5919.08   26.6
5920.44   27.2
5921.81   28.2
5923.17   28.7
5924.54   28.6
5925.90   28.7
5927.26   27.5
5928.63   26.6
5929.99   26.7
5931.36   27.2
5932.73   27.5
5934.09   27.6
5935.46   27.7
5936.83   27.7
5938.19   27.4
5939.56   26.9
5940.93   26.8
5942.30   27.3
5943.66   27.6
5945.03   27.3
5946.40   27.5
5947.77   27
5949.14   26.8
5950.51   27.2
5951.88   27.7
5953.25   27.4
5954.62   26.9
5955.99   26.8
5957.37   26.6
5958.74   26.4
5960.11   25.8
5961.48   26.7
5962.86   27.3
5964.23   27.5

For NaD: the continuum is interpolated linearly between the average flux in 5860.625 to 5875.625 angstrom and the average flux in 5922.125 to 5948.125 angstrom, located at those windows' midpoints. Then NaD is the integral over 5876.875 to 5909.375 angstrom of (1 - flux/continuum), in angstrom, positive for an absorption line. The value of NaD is 3.85 angstrom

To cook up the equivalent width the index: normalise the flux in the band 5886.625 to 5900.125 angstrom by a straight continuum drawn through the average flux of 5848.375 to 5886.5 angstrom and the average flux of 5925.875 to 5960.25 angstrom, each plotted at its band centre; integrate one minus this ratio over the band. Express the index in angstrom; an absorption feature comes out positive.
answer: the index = 2.4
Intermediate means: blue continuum 26.2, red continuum 27.2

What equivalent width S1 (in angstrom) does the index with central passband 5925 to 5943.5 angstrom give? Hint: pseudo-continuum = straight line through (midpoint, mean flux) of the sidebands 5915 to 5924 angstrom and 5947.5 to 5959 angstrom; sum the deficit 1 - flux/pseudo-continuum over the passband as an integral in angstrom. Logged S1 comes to -0.2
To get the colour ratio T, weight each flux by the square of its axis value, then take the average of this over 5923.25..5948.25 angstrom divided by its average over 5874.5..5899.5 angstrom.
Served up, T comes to 1.2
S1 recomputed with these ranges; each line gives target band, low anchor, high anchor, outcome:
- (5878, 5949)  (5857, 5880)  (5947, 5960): 3.0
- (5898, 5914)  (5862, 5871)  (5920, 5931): 1.3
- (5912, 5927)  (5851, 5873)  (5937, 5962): -0.3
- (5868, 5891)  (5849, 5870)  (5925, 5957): 1.0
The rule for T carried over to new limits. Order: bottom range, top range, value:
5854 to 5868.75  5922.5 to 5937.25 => 1.08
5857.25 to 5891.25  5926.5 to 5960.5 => 1.09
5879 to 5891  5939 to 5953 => 1.16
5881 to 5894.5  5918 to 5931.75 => 1.23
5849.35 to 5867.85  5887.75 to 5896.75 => 0.82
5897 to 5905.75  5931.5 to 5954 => 1.16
